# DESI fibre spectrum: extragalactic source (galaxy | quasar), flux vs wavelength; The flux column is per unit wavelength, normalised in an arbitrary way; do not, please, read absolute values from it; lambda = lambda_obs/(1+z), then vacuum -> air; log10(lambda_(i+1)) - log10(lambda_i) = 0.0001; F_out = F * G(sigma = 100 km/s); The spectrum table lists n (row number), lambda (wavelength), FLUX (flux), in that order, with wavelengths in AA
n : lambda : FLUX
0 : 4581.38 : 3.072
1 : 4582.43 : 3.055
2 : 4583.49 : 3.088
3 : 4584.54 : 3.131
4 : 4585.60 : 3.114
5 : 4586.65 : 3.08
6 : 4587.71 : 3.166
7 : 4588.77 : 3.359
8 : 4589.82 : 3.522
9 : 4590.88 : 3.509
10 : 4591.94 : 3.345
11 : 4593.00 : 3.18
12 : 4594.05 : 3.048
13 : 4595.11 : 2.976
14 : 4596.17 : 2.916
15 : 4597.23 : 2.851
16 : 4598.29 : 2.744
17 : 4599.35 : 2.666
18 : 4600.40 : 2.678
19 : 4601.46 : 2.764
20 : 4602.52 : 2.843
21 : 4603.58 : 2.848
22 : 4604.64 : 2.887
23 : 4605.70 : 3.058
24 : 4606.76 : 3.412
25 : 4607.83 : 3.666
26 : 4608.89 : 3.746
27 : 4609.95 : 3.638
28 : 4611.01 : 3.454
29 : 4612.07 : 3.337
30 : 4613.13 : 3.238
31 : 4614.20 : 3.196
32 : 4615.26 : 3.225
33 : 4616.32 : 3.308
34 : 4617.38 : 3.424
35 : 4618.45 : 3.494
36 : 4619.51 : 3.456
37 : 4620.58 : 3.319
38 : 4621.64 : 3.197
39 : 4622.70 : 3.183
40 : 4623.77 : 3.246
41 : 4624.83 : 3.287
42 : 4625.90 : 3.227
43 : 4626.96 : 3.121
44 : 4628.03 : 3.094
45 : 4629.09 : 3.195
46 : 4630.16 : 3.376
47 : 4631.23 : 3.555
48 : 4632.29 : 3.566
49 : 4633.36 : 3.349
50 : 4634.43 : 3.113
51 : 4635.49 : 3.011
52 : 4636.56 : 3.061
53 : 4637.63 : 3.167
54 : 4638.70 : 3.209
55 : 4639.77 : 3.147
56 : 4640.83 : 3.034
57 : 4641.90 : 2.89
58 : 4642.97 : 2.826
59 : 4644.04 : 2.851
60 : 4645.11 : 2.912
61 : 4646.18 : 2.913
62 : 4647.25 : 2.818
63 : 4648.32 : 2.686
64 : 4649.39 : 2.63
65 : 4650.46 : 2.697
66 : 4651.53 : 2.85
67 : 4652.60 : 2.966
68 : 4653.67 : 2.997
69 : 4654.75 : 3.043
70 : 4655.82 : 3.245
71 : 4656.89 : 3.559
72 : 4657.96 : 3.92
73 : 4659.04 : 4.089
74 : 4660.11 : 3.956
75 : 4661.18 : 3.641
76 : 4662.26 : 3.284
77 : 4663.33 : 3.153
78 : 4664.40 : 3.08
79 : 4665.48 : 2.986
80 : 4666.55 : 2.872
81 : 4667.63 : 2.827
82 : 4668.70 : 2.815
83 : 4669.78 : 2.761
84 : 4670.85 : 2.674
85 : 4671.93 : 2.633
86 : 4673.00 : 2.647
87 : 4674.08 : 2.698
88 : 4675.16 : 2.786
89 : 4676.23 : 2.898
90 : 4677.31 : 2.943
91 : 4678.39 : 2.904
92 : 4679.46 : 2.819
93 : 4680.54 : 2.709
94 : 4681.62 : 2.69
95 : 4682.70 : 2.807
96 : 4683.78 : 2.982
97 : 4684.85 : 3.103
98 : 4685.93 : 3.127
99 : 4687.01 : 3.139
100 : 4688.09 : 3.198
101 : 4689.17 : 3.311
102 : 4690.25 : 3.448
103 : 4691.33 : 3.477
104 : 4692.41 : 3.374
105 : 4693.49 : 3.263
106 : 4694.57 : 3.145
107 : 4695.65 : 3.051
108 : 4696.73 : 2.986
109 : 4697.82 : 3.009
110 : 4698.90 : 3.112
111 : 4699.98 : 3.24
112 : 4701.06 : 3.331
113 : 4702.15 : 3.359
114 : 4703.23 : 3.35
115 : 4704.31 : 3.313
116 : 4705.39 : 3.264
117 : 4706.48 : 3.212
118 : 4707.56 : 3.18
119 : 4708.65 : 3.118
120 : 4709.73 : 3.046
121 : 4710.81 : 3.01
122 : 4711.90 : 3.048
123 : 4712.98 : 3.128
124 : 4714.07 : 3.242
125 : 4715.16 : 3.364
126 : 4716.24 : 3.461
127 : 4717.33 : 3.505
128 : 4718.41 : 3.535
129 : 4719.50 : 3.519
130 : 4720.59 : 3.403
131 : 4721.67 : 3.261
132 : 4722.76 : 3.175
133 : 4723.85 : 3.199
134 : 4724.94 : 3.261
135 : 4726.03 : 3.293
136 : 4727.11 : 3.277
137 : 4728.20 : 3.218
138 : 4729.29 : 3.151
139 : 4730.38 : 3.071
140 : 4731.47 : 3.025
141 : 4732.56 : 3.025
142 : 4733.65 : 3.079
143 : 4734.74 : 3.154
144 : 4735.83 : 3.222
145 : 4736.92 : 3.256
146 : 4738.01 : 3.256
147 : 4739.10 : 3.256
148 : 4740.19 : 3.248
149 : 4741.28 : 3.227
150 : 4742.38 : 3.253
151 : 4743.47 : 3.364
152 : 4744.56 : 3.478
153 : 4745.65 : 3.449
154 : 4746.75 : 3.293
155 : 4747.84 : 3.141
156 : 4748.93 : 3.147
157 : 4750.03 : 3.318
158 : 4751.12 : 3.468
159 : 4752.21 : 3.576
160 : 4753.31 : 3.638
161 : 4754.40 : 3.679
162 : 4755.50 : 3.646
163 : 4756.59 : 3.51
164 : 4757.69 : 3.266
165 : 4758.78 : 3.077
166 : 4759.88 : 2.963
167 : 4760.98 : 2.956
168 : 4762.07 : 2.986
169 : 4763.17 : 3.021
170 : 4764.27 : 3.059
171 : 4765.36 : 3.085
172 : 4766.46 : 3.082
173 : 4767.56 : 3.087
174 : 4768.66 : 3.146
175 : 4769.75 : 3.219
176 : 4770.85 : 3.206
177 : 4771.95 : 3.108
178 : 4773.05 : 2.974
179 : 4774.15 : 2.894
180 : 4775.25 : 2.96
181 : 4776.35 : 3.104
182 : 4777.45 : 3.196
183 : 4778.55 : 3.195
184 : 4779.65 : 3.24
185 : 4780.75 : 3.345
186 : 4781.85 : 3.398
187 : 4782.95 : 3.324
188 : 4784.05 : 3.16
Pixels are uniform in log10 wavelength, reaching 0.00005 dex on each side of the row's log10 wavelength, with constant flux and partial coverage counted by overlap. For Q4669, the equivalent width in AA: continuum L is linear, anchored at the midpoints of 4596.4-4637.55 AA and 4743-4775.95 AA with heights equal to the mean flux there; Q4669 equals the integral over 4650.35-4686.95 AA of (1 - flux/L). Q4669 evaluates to 2.0 AA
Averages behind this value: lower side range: 3.2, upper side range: 3.23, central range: 3.04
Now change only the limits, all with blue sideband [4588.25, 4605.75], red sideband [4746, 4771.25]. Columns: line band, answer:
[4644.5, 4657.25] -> 0.6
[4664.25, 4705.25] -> 1.5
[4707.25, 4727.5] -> -0.5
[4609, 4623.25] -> -1.5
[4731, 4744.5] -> 0.0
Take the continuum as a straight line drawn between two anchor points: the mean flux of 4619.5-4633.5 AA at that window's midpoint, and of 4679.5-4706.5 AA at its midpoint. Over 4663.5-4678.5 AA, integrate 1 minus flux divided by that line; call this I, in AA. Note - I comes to 1.7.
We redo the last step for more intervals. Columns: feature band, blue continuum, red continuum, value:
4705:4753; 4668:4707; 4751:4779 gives -2.0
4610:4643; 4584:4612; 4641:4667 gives -1.2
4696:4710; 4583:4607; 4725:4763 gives 0.0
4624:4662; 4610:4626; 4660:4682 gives -0.5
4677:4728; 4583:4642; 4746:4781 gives 0.2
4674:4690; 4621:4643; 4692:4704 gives 1.2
